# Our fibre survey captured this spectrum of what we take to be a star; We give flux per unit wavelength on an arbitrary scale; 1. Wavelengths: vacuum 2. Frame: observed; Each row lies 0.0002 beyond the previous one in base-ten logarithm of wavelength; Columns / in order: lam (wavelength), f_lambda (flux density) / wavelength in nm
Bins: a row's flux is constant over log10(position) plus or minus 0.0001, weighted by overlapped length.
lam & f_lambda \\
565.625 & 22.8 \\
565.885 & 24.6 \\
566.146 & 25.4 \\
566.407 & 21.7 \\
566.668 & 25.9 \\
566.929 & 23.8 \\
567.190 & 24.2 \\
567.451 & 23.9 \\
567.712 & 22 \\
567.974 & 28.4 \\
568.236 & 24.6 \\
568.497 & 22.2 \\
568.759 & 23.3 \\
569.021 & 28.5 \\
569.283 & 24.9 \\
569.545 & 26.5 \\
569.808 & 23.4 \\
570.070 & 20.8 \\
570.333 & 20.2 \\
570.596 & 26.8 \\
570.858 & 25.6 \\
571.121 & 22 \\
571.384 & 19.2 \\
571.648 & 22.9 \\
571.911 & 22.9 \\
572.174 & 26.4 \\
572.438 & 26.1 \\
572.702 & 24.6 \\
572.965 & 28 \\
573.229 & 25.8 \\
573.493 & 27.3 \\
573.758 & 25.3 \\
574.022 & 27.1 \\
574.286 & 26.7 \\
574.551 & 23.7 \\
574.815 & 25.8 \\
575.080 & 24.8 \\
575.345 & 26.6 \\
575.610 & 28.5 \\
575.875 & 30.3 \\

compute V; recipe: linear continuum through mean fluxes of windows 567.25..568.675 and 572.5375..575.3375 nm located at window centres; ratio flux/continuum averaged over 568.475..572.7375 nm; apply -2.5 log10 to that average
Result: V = 0.05 mag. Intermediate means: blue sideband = 24.2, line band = 23.9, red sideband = 25.9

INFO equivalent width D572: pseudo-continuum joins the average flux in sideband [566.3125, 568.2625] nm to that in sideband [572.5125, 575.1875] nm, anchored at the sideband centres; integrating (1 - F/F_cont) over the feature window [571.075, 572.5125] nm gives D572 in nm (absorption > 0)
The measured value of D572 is 0.13 nm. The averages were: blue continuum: 24.3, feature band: 23.2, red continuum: 25.9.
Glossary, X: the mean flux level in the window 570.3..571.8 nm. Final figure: 23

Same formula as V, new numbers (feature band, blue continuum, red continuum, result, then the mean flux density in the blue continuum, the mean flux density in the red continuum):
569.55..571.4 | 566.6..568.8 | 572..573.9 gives 0.099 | 24.3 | 26.1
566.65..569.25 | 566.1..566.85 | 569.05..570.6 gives -0.028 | 24.2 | 23.8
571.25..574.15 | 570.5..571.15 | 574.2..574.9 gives 0.008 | 25.2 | 25.3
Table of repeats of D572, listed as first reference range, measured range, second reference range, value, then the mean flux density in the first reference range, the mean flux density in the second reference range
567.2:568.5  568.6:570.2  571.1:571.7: -0.110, 24.4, 21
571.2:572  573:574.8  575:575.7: -0.103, 21.6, 26.7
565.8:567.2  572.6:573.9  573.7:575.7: -0.026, 24.3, 26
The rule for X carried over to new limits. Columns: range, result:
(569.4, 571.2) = 23.7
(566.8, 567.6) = 23.9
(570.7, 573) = 24.1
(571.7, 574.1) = 25.8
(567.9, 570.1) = 24.8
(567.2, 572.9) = 24.1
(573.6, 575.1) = 25.6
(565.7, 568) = 24.2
